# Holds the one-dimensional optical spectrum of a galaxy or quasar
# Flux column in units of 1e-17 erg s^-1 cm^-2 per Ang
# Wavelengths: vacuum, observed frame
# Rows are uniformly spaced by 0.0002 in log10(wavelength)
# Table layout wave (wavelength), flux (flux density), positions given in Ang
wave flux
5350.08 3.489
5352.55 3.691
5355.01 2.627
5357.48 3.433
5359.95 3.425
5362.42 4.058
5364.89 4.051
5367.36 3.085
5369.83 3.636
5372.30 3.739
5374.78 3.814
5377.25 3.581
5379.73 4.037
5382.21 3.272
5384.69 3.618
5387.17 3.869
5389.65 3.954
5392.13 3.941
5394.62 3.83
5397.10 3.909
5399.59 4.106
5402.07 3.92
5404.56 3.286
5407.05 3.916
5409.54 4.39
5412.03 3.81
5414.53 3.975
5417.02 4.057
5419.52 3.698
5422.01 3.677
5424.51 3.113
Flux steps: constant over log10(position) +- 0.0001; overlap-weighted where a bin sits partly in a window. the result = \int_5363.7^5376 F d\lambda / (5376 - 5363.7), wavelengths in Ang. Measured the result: 3.66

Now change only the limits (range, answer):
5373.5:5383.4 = 3.68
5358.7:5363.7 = 3.74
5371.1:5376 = 3.77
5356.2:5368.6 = 3.61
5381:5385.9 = 3.44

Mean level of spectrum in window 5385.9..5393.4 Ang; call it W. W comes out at 3.92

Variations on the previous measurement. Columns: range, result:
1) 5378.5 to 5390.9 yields 3.75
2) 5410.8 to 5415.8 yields 3.89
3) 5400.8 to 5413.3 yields 3.87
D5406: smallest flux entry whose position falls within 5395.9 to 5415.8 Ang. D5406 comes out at 3.286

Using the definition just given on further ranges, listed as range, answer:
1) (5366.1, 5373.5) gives 3.085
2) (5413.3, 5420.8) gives 3.698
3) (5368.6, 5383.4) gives 3.272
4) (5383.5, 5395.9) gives 3.618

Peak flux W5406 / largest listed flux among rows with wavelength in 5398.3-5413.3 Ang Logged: 4.39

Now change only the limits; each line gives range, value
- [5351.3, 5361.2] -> 3.691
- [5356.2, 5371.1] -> 4.058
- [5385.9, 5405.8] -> 4.106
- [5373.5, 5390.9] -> 4.037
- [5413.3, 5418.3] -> 4.057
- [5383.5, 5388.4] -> 3.869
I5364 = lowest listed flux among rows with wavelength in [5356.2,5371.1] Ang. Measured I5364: 3.085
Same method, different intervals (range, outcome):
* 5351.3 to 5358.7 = 2.627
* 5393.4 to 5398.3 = 3.83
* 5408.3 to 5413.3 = 3.81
